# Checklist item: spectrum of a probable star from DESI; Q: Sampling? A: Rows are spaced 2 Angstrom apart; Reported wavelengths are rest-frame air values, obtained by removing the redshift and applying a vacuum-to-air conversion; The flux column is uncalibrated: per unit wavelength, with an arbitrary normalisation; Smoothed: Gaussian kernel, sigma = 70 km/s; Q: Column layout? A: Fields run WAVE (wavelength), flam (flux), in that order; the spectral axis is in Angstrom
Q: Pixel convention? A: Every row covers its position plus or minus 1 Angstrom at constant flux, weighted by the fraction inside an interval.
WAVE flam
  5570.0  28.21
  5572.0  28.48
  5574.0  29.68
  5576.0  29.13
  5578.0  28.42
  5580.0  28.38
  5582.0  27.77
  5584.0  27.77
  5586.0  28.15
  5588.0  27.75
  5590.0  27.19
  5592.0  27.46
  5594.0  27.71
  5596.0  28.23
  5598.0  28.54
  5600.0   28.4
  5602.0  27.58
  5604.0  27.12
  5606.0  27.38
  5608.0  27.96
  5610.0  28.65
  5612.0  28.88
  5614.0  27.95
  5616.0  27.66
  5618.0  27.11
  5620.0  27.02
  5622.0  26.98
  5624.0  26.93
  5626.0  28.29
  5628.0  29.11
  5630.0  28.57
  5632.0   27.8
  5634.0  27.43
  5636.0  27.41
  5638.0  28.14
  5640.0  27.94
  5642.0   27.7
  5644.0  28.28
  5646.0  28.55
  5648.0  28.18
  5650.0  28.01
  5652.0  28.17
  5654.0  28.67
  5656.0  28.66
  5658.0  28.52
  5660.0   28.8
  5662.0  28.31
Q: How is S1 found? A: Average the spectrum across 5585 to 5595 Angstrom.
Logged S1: 27.7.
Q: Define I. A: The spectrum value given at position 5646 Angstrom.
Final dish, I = 28.55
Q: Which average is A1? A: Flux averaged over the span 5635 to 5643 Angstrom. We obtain 27.8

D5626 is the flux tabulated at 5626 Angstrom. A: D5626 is 28.29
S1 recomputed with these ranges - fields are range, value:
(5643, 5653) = 28.2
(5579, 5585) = 28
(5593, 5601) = 28.2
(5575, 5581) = 28.6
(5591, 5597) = 27.8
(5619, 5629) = 27.7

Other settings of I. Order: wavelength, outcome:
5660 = 28.8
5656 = 28.66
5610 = 28.65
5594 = 27.71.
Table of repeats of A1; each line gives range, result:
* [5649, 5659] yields 28.4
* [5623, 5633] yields 28.1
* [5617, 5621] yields 27.1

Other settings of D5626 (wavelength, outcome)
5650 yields 28.01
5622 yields 26.98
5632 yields 27.8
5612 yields 28.88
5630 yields 28.57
